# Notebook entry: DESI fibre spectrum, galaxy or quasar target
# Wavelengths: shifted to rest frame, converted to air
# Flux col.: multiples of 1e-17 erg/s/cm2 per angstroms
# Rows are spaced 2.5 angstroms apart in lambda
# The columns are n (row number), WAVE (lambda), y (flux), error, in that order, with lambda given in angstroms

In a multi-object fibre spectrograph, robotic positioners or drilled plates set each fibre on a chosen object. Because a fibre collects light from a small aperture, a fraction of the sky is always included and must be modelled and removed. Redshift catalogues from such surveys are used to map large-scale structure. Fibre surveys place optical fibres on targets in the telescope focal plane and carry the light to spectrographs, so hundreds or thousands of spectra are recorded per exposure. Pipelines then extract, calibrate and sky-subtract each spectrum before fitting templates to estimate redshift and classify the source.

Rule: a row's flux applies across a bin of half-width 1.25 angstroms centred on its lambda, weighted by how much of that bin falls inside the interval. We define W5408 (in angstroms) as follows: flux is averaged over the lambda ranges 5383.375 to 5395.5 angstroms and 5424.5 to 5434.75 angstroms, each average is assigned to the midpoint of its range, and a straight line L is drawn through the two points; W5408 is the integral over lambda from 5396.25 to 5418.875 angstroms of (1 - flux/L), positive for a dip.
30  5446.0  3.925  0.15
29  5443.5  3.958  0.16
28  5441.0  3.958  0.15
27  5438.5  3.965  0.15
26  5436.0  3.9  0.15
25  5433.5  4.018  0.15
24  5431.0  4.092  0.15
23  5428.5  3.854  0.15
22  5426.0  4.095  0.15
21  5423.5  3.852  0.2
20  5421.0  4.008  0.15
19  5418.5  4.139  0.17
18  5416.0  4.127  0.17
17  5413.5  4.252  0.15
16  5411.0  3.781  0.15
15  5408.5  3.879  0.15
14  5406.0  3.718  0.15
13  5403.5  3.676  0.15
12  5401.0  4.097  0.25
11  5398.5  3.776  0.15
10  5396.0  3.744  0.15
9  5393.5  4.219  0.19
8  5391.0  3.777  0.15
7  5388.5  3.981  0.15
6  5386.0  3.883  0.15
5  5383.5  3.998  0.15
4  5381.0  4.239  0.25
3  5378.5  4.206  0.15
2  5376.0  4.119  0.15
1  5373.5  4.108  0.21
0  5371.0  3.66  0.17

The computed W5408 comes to 0.33 angstroms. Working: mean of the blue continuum 3.96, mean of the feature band 3.92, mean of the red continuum 4.01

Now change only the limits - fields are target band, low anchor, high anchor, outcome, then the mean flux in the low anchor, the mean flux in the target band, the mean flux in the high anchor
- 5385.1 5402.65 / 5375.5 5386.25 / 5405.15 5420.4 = 0.60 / 4.11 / 3.92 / 3.99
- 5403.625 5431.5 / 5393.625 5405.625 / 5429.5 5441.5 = -0.33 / 3.85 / 3.97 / 3.99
